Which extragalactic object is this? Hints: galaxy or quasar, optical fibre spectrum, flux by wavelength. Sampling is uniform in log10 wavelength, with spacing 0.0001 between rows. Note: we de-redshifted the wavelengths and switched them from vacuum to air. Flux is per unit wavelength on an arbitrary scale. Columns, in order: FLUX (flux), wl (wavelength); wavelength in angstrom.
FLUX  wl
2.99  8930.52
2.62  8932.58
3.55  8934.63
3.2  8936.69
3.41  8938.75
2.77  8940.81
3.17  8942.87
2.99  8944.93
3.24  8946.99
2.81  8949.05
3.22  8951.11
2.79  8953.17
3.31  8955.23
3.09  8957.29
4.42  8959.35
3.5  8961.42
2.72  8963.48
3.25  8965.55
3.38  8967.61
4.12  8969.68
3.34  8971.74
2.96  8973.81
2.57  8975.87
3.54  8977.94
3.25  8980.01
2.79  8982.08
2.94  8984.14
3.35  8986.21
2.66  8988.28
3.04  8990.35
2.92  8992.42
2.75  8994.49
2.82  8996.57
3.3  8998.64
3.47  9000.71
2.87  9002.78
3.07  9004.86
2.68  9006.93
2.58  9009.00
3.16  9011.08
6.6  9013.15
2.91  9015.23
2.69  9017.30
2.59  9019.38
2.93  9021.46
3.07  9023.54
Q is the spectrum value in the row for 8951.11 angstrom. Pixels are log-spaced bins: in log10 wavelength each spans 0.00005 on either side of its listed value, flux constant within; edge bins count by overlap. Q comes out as 3.22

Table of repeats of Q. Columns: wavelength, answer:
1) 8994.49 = 2.75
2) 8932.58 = 2.62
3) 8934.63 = 3.55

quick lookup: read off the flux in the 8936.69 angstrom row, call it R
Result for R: 3.2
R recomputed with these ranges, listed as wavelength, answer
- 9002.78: 2.87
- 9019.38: 2.59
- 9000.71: 3.47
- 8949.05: 2.81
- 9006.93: 2.68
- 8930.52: 2.99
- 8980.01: 3.25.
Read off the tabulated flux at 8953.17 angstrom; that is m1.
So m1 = 2.79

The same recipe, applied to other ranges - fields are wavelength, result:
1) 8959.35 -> 4.42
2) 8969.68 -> 4.12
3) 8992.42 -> 2.92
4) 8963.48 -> 2.72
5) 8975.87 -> 2.57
